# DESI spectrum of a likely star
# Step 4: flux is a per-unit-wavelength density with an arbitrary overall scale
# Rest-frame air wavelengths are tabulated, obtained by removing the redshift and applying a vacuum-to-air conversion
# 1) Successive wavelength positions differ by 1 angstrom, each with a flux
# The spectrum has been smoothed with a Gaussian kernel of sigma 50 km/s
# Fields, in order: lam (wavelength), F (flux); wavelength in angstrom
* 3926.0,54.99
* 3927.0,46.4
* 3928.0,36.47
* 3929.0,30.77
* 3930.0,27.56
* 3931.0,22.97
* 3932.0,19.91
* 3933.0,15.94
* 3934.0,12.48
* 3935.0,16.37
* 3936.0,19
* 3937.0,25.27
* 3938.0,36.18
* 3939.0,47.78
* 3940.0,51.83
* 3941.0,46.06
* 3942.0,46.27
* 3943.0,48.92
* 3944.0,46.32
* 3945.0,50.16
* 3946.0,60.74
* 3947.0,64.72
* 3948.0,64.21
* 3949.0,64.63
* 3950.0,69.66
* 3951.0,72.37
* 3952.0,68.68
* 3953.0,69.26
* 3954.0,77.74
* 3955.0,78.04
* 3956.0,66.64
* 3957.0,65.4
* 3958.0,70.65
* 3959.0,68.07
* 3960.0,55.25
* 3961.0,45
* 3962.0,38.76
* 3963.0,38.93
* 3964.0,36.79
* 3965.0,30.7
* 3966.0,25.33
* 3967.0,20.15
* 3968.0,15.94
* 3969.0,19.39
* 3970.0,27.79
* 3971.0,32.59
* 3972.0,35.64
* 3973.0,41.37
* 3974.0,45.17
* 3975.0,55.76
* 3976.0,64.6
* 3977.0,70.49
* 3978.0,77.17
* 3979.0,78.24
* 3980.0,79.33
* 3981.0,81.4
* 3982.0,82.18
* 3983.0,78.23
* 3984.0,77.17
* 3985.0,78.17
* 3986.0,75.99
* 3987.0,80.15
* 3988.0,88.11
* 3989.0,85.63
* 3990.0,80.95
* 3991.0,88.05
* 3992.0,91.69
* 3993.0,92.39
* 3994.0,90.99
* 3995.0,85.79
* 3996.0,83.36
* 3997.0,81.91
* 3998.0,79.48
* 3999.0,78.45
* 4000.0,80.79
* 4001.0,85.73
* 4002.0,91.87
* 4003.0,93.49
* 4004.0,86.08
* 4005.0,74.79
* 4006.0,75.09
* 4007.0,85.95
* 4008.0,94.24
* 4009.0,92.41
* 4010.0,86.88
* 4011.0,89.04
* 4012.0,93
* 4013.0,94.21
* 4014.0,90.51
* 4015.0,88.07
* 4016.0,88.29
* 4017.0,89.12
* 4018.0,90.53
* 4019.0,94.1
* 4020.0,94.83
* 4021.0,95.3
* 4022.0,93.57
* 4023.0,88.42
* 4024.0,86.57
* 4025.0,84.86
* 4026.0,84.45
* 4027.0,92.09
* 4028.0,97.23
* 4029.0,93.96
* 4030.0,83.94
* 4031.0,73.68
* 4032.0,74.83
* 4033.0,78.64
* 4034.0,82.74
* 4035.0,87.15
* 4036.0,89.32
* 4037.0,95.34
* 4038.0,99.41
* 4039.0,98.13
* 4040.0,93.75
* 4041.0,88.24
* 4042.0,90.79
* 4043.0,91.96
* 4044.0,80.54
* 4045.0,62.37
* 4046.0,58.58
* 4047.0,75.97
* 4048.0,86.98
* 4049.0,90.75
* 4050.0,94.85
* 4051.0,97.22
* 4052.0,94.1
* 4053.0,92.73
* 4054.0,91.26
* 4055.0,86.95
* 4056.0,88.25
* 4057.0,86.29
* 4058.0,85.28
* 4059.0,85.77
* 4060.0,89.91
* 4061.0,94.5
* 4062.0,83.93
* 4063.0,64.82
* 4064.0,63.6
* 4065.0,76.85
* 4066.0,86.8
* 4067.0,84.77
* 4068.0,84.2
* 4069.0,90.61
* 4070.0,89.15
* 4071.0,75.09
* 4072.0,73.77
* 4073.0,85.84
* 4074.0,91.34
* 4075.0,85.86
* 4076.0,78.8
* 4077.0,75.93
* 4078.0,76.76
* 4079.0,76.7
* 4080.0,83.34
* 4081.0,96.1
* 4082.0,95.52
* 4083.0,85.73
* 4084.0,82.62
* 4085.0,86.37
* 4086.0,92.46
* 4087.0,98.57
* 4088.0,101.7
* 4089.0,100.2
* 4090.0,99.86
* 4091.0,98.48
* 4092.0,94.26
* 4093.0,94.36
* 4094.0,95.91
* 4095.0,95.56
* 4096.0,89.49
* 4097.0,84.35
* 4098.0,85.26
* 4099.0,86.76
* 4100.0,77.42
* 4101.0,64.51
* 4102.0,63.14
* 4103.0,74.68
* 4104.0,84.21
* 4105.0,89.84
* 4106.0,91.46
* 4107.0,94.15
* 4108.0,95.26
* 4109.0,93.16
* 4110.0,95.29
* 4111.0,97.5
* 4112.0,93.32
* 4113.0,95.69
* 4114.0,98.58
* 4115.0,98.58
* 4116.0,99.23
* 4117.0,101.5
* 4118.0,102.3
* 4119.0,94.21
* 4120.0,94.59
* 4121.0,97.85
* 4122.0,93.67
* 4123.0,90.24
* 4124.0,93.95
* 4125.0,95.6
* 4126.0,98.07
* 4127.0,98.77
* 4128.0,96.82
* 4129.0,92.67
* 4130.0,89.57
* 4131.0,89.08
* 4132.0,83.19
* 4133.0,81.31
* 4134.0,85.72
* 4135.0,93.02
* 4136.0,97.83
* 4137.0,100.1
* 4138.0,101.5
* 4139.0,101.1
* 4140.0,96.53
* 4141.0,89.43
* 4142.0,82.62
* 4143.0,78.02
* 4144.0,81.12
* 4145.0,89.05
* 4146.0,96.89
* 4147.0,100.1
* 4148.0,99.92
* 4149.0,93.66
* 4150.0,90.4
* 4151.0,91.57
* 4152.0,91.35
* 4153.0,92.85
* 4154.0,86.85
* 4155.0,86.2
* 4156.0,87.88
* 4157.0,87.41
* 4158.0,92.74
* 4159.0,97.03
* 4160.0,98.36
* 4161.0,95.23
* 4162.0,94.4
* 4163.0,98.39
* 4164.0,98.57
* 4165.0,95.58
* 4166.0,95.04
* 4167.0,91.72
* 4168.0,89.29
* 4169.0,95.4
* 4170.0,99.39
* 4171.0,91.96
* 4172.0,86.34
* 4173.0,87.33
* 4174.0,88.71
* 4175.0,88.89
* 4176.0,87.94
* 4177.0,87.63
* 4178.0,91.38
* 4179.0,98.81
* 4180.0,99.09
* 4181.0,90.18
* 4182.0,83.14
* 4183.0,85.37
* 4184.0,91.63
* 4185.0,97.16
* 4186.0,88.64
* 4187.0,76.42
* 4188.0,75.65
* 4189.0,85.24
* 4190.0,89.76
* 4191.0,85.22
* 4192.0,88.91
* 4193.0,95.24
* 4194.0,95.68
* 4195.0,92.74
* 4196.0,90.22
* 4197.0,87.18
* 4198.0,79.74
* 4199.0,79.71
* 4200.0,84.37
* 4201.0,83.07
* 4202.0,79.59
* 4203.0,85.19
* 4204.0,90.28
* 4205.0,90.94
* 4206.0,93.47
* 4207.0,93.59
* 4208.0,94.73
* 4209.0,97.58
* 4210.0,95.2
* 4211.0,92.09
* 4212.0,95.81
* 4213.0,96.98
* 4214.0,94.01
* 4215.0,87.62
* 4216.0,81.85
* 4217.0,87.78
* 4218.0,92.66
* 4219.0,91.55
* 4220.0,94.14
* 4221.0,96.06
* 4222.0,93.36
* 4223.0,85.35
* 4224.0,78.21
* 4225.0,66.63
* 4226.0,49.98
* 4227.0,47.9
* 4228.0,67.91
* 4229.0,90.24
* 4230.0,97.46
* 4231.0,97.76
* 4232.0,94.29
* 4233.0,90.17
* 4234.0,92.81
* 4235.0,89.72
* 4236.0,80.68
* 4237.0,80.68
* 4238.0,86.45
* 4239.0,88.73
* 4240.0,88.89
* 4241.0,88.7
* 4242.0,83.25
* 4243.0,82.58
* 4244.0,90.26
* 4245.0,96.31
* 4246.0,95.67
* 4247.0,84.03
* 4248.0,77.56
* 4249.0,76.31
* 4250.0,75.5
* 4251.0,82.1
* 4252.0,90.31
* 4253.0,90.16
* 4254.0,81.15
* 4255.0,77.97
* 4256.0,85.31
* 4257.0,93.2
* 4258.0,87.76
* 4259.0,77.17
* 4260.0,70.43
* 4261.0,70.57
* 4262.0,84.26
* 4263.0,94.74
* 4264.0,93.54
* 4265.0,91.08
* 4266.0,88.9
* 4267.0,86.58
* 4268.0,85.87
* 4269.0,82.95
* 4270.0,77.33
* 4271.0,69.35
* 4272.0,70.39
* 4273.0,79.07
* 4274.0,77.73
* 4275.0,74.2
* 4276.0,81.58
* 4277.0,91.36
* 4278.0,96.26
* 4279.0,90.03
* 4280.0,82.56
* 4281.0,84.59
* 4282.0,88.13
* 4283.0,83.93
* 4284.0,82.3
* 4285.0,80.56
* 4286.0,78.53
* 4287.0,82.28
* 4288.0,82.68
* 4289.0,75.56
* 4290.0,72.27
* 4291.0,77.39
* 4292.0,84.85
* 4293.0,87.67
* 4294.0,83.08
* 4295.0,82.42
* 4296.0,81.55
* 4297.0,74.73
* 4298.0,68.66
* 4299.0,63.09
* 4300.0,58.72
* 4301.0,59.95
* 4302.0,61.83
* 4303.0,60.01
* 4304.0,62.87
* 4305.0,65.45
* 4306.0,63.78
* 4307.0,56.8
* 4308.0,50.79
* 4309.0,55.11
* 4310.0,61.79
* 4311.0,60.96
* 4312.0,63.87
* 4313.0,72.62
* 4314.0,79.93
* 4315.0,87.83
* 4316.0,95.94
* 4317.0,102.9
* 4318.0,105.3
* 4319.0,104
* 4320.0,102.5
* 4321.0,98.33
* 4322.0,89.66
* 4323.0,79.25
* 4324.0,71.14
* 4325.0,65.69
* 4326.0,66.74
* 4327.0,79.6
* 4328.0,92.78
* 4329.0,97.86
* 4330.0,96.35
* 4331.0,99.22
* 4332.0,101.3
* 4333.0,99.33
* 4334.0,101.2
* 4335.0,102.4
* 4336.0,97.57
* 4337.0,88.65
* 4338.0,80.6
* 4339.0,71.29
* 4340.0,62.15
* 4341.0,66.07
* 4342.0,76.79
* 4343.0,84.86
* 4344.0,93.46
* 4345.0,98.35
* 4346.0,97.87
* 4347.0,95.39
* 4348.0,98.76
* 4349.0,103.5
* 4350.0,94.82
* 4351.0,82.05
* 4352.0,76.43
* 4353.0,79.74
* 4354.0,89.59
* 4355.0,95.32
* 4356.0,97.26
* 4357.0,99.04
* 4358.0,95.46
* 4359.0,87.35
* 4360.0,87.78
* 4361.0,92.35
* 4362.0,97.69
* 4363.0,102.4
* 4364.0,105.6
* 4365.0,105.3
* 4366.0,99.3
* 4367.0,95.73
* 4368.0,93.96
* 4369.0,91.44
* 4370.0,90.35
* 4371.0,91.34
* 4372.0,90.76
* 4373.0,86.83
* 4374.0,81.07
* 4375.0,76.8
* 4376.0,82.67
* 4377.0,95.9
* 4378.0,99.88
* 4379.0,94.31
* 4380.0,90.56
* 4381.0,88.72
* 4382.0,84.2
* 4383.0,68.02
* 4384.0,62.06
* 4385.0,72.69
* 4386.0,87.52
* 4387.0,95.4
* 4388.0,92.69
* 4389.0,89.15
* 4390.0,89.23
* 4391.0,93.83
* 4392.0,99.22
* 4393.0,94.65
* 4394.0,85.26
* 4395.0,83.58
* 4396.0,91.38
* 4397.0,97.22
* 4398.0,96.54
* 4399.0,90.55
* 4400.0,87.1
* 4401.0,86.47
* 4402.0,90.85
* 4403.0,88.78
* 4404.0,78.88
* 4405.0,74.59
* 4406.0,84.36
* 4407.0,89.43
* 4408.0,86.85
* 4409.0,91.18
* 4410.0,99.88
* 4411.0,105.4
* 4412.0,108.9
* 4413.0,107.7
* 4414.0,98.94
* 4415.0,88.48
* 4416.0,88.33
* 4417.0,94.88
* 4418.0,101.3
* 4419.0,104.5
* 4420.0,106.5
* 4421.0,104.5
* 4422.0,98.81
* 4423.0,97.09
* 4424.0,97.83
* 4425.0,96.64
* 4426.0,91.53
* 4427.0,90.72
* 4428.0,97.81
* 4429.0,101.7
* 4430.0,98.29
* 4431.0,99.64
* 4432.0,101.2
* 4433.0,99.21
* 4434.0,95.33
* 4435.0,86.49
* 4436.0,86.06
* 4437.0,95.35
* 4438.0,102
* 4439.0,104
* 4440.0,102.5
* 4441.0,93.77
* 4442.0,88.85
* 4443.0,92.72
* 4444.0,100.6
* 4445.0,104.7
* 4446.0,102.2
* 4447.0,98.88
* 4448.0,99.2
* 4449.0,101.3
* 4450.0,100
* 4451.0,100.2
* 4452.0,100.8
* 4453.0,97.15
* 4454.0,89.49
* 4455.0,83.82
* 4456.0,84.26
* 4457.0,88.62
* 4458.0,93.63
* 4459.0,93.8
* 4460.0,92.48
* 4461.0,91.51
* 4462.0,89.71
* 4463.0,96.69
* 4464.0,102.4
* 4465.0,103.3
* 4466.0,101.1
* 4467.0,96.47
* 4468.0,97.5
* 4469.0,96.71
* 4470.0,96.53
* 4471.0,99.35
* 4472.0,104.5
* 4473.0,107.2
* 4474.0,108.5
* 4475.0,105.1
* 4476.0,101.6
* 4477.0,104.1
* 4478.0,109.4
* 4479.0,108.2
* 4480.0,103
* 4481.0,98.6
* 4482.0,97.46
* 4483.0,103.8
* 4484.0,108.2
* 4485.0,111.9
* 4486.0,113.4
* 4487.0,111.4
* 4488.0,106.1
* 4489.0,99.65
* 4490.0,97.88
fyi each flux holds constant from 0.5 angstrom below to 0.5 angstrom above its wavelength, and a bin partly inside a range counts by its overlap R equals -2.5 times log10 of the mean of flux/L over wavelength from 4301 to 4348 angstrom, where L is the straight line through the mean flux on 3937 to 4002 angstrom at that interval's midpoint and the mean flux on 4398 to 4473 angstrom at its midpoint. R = 0.08 mag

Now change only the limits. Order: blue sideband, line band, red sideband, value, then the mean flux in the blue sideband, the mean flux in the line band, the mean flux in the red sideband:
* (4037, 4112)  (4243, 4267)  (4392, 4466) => 0.075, 86.8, 85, 95.1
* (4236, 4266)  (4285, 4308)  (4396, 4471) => 0.217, 85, 71.7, 95.6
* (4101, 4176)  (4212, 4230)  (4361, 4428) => 0.111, 92.3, 83.3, 92.1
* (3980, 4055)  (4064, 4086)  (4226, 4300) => 0.026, 86.6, 83.6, 82.7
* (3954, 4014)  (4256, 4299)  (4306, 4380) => 0.032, 69.5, 81.9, 87.7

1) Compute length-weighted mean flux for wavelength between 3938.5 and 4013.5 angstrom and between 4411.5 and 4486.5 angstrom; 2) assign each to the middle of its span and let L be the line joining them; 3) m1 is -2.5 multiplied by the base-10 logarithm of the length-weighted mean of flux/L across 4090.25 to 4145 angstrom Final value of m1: -0.191 mag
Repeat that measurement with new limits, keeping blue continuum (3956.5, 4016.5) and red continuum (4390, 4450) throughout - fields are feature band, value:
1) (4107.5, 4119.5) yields -0.24 mag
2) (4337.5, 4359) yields 0.04 mag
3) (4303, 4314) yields 0.39 mag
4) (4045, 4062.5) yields -0.17 mag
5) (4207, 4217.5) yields -0.11 mag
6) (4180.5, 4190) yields -0.06 mag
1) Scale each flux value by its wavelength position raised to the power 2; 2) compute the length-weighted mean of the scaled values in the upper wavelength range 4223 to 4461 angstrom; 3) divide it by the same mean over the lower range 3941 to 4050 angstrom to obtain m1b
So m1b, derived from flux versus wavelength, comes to 1.4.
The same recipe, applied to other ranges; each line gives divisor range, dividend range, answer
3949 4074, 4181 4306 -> 1.20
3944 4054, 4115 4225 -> 1.31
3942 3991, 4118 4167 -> 1.70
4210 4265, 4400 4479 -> 1.24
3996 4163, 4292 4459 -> 1.15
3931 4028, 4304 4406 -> 1.55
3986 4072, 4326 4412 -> 1.23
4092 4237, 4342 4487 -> 1.19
